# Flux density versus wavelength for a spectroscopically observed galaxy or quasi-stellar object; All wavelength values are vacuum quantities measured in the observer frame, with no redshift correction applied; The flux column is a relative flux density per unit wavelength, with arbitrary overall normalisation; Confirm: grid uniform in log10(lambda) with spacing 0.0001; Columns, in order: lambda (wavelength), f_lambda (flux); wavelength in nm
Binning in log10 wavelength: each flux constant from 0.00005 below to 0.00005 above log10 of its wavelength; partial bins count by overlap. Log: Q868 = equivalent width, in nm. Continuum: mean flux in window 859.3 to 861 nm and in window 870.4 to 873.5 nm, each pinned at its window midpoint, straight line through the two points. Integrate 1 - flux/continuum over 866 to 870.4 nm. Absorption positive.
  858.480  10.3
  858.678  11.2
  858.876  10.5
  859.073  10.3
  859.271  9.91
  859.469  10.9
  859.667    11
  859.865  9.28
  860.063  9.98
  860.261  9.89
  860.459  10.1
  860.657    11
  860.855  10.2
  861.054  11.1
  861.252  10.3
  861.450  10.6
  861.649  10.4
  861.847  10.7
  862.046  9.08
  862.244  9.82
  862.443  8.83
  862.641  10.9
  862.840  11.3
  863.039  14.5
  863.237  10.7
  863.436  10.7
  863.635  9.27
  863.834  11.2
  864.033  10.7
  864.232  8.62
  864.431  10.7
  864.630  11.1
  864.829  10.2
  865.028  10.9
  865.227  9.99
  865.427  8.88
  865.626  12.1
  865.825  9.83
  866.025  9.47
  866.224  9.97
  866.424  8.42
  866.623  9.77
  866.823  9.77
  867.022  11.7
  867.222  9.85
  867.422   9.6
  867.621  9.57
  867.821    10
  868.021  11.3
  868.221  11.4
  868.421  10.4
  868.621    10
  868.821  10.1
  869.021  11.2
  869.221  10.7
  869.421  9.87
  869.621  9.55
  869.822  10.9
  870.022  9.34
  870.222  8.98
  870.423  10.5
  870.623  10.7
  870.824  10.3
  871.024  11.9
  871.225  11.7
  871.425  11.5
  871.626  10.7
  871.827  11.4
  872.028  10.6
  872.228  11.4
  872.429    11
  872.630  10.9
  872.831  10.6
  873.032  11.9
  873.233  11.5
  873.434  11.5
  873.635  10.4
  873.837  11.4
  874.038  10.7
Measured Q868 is 0.31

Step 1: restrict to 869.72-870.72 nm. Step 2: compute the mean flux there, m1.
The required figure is 10.1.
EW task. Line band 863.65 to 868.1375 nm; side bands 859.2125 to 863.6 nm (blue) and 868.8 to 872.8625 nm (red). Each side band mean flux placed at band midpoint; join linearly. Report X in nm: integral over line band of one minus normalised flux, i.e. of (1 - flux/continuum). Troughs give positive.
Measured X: 0.181 nm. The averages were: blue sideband 10.5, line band 10.2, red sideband 10.7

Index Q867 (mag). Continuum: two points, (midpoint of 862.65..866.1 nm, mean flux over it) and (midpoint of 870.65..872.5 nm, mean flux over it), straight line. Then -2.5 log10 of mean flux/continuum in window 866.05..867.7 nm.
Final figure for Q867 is 0.10 mag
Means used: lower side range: 10.6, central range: 9.82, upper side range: 11.2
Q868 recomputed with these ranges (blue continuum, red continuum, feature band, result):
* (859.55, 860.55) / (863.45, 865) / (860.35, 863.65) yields -0.13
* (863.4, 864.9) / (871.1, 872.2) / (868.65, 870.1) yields 0.09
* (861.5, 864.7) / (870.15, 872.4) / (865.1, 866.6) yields 0.12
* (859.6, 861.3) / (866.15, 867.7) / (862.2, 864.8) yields -0.15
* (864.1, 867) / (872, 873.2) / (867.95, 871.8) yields 0.04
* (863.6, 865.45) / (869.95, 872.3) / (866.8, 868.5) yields 0.01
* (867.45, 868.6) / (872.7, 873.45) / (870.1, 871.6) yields 0.02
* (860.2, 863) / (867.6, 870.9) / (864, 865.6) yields 0.02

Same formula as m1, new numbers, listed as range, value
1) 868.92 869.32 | 11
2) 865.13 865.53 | 9.44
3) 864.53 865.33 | 10.5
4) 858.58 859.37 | 10.5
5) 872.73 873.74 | 11.2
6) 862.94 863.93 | 11.3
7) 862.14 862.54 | 9.33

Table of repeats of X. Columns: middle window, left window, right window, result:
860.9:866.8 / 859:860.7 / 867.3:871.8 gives -0.002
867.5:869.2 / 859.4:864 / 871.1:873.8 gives 0.066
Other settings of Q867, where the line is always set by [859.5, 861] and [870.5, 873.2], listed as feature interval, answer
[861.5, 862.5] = 0.06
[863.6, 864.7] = 0.03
